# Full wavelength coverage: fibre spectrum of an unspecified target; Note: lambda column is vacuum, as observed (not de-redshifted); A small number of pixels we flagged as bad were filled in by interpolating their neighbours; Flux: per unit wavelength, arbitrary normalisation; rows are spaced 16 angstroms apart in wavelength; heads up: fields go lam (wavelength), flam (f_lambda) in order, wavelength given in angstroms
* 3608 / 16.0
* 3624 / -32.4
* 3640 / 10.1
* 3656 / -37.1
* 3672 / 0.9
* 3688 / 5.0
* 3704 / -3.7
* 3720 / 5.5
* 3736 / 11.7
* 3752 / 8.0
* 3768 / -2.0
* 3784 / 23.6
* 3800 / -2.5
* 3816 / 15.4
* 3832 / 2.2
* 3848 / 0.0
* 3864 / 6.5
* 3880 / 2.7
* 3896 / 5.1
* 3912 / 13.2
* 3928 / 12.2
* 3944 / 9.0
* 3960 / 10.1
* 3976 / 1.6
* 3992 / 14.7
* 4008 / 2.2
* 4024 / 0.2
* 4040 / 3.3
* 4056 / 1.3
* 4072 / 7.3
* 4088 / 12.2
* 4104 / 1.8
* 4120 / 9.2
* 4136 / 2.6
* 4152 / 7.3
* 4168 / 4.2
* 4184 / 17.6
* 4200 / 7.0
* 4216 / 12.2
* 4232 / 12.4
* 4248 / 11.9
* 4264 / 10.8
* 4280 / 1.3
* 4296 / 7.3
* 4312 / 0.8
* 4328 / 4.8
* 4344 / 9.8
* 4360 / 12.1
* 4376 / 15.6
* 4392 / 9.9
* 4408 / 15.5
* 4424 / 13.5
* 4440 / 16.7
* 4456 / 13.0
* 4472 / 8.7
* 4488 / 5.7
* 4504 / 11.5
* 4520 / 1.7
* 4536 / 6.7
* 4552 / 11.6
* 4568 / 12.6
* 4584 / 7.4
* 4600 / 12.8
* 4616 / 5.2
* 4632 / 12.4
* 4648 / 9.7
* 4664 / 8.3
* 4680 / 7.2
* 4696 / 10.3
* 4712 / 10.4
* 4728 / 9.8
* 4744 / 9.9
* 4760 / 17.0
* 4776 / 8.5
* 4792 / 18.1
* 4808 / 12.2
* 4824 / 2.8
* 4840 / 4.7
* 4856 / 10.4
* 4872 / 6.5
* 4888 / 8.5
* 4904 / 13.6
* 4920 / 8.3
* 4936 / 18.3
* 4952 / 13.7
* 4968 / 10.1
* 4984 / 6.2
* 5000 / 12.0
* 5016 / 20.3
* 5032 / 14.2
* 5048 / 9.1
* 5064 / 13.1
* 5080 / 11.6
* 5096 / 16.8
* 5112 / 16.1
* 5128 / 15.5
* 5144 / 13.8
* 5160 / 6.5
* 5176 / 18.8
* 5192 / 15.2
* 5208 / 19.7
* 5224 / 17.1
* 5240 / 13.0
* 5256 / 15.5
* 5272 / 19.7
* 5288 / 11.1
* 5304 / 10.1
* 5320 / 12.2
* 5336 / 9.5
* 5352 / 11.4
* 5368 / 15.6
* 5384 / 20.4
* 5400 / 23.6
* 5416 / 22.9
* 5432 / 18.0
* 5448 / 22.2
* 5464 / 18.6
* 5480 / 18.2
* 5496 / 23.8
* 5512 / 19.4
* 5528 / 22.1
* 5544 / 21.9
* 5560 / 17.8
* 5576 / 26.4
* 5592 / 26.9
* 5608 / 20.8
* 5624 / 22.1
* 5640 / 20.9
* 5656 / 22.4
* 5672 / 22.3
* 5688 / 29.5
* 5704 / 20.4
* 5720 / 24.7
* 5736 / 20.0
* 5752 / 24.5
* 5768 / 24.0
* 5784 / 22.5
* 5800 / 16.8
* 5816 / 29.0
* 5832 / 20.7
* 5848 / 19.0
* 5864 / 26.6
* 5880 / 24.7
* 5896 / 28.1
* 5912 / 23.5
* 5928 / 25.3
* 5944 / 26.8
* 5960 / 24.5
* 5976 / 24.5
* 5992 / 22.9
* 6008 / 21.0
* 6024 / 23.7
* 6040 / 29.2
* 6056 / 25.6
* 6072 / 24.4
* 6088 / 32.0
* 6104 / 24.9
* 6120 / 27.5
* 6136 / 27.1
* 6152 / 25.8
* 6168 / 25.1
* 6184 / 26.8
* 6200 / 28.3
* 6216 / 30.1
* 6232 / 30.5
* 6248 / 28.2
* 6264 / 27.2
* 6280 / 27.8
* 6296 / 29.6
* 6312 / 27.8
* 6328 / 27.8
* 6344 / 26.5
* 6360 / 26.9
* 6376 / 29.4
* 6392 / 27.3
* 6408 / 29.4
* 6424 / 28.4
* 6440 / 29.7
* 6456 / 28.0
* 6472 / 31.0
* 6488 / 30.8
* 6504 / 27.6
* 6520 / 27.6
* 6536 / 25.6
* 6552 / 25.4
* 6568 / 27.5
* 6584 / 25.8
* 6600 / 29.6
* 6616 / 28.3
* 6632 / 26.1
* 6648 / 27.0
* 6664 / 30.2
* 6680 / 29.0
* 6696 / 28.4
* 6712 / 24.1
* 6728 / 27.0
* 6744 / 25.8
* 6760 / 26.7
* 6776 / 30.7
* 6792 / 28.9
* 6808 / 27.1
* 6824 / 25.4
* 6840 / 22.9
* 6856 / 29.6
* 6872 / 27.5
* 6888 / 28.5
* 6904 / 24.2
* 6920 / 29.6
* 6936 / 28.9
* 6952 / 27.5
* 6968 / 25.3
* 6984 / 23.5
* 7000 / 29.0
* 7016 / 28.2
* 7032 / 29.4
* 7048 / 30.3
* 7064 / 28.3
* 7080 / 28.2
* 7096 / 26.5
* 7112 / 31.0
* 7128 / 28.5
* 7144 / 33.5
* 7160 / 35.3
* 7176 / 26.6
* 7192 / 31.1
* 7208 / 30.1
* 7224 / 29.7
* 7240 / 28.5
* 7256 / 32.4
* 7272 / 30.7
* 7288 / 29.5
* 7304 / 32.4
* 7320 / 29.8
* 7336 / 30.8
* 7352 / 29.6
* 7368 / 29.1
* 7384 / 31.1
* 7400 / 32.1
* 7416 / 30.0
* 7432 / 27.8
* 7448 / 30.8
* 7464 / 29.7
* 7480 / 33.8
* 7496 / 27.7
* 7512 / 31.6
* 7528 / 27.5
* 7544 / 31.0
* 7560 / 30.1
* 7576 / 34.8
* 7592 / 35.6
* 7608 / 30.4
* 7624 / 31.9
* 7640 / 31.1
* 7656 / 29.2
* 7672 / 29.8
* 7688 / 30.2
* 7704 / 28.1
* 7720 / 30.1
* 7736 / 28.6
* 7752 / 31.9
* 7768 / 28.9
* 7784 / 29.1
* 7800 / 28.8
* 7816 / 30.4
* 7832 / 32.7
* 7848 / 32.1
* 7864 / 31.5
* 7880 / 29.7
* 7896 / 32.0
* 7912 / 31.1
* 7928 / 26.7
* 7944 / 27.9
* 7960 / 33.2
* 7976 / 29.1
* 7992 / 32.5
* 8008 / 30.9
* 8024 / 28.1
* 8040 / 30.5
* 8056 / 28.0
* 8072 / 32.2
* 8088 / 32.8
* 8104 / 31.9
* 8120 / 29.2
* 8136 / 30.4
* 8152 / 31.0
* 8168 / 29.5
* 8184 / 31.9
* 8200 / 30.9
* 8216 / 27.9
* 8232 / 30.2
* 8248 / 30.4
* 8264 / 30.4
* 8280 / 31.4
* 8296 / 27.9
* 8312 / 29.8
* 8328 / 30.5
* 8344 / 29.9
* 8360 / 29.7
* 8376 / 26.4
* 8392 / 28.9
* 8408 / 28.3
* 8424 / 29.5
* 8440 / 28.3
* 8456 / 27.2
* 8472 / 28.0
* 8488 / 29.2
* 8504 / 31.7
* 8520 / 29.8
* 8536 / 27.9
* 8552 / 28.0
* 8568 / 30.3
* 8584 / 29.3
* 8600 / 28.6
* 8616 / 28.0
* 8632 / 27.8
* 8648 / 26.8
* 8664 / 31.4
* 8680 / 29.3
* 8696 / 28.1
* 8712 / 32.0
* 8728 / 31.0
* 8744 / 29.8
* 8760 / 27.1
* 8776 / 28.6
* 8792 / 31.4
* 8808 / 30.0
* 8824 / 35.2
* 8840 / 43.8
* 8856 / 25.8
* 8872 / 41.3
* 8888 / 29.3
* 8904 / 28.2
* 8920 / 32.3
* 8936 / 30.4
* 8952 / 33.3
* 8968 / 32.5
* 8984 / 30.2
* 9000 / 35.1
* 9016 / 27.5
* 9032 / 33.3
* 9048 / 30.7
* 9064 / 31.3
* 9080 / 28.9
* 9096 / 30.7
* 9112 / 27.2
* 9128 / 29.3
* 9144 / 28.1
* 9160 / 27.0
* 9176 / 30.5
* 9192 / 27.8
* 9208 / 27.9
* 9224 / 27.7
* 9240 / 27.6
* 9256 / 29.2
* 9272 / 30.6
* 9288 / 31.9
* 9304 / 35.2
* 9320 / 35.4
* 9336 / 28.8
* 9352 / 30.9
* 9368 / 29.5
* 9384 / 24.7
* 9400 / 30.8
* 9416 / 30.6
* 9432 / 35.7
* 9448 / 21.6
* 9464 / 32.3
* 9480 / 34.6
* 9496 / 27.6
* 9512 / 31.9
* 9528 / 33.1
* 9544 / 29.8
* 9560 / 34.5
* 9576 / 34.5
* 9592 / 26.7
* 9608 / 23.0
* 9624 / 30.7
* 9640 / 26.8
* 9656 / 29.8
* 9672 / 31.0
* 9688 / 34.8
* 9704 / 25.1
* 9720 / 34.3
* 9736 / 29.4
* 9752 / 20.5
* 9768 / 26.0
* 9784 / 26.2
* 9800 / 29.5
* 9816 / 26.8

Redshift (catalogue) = 0.346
